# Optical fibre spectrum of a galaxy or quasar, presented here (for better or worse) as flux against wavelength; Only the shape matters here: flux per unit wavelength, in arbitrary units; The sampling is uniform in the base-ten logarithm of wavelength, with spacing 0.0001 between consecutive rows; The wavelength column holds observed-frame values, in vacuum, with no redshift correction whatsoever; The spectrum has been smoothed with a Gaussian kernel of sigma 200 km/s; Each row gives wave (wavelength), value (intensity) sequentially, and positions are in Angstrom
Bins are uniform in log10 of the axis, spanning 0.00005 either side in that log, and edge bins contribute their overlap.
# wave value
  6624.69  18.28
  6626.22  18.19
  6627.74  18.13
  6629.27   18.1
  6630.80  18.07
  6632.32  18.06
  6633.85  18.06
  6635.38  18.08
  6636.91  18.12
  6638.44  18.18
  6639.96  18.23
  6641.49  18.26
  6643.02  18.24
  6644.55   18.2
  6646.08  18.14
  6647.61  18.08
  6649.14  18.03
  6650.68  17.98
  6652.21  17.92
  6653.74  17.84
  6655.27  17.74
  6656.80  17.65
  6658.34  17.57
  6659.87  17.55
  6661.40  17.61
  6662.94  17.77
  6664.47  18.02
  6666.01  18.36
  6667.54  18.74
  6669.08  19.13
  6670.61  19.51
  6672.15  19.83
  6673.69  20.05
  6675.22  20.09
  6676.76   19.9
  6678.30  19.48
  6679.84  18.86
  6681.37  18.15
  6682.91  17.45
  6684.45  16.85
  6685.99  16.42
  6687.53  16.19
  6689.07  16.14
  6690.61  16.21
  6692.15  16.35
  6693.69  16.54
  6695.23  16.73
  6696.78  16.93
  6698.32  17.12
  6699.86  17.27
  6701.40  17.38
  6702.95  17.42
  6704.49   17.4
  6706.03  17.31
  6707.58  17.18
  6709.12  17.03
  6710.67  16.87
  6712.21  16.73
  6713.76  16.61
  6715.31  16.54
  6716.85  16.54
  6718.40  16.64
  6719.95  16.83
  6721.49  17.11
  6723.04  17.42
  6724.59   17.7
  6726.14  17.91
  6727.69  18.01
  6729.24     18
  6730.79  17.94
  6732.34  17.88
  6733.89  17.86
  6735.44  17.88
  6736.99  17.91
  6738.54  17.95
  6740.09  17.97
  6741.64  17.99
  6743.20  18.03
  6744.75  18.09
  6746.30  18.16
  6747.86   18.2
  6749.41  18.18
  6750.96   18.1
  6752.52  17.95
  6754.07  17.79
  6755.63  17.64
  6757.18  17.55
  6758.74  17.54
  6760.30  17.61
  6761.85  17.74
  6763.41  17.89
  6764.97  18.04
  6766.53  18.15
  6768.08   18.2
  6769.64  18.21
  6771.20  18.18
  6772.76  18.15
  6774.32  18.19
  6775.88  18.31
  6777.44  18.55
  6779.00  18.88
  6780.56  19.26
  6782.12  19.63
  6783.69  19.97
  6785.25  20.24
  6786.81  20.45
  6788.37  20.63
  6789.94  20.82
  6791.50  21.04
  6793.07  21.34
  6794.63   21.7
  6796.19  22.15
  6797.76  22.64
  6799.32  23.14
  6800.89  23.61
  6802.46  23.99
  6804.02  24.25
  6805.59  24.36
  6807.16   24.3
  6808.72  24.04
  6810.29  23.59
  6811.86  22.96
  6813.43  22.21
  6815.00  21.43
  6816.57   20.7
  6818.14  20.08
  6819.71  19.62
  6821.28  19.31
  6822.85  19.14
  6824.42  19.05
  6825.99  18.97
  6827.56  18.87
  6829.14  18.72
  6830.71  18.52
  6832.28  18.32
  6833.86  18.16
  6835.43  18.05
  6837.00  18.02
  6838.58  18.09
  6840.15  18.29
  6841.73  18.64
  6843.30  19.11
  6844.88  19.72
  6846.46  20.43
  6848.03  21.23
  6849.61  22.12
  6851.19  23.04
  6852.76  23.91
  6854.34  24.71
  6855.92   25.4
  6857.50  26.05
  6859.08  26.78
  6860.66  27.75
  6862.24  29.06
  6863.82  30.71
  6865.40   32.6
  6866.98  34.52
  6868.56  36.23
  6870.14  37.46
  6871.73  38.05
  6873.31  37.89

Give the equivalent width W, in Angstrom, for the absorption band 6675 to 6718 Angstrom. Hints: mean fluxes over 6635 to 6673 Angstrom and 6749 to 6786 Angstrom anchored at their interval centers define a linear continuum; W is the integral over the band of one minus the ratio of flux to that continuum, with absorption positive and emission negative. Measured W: 2.4 Angstrom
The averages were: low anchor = 18.2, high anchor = 18.3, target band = 17.2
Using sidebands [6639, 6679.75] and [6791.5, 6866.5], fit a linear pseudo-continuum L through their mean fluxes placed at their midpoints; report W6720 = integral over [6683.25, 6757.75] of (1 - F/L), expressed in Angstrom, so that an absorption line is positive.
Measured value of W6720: 9.2 Angstrom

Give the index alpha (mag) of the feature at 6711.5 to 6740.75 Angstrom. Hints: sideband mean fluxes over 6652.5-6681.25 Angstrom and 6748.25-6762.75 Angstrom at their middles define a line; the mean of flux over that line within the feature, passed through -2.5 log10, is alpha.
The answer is 0.039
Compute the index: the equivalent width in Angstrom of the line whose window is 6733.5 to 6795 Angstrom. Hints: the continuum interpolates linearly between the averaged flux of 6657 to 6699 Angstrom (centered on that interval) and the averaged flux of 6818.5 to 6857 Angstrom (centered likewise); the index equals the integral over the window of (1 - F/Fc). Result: 1.4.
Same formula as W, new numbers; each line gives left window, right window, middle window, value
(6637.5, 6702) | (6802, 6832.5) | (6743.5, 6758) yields 1.27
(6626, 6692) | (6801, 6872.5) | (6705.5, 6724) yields 2.66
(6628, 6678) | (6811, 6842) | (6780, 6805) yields -3.15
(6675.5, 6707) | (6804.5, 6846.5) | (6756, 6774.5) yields 0.92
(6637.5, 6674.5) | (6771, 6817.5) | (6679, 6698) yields 2.08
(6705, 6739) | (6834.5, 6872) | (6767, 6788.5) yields 1.77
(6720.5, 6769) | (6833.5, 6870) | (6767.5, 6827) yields 0.63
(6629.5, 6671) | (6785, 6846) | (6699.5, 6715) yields 1.56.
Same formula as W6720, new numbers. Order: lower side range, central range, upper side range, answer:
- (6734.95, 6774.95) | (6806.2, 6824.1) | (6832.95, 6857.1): -1.61 Angstrom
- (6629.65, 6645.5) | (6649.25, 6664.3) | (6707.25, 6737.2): 0.17 Angstrom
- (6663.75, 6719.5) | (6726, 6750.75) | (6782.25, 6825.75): 1.65 Angstrom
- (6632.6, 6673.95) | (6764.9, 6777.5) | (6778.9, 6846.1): 1.13 Angstrom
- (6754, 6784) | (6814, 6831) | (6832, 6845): -1.08 Angstrom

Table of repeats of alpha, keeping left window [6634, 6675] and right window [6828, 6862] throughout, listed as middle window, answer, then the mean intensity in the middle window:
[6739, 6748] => 0.09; 18.1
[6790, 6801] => -0.08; 22.1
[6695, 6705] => 0.11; 17.2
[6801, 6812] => -0.16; 24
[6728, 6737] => 0.09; 17.9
